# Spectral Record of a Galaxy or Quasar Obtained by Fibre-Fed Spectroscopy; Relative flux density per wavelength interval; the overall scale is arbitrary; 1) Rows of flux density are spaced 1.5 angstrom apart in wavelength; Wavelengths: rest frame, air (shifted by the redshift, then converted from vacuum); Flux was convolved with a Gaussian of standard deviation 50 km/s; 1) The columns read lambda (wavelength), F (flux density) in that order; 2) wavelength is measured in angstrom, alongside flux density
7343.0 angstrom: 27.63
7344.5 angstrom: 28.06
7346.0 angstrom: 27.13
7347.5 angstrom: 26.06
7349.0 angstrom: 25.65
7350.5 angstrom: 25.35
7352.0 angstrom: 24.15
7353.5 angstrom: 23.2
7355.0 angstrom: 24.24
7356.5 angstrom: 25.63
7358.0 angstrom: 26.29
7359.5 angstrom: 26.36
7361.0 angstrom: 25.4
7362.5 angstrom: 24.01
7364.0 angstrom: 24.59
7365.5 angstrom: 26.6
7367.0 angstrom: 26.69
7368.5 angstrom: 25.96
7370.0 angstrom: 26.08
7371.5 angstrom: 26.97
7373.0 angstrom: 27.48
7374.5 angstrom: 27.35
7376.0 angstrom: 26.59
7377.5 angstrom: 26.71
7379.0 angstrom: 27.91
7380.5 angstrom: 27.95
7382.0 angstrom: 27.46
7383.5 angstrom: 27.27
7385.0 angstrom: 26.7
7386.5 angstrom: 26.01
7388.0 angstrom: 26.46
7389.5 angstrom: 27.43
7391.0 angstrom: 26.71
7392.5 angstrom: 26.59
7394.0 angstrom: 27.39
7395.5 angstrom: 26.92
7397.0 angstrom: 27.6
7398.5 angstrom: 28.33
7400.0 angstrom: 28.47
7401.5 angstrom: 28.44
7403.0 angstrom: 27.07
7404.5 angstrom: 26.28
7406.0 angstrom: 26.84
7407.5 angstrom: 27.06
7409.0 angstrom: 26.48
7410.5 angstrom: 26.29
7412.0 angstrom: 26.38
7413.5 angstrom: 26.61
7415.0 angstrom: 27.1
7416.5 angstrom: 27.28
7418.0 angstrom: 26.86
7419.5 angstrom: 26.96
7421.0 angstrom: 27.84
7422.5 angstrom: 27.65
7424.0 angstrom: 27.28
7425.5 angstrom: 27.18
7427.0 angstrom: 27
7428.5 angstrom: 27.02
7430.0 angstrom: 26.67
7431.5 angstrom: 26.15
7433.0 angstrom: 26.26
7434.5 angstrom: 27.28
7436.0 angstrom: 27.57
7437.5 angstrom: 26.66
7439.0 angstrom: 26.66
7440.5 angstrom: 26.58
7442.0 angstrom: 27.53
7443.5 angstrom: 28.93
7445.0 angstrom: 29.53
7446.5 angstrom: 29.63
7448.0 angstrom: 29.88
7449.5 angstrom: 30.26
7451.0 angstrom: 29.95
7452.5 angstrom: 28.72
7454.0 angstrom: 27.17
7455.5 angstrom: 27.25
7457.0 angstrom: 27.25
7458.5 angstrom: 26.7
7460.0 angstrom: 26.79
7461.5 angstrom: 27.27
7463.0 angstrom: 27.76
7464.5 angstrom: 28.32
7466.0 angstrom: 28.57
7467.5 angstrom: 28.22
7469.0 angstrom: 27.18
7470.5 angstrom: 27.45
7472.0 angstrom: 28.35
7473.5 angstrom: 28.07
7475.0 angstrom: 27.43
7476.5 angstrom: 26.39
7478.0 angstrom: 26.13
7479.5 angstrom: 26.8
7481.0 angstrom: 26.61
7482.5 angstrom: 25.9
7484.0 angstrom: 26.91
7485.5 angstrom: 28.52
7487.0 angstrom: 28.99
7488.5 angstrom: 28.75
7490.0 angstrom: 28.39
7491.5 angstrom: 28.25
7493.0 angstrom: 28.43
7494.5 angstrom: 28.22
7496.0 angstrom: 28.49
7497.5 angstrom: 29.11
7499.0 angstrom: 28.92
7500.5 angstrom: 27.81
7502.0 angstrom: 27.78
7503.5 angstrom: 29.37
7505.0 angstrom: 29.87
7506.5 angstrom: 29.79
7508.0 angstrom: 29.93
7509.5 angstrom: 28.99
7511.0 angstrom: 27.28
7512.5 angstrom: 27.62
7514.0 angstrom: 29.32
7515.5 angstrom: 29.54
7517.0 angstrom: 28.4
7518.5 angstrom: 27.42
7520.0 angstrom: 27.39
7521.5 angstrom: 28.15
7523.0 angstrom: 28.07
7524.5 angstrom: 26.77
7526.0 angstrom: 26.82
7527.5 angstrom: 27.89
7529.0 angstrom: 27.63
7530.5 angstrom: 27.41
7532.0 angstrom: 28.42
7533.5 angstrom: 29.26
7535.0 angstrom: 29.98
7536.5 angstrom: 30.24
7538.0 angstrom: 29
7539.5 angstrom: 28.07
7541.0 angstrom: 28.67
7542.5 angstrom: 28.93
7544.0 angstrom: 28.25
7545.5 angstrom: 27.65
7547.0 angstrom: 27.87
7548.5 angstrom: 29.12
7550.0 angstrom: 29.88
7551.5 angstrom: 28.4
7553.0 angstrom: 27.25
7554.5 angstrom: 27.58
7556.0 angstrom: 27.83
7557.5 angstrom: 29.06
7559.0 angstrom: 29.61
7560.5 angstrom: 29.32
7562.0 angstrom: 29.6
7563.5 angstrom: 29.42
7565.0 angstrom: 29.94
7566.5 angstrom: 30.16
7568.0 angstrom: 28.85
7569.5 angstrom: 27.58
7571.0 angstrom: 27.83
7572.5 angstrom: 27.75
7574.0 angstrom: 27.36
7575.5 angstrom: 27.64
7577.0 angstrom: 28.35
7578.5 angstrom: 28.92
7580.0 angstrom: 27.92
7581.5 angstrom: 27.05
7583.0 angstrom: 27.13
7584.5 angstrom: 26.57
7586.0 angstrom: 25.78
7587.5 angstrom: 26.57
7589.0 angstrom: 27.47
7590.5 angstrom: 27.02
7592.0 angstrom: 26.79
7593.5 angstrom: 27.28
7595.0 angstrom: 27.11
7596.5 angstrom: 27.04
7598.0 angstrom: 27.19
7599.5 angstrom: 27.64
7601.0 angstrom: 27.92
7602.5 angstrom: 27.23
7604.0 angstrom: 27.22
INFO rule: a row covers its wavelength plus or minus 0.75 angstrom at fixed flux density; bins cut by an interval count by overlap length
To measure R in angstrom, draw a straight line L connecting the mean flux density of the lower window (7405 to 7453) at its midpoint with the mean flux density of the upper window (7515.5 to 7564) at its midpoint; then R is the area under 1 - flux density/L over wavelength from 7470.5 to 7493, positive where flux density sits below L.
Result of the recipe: 0.3 angstrom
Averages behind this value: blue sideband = 27.5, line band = 27.6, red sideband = 28.4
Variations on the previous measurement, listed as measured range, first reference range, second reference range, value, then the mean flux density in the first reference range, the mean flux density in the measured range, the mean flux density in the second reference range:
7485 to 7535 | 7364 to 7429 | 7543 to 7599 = -1.4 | 27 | 28.4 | 28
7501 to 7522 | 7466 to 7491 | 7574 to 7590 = -0.9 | 27.5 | 28.6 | 27.3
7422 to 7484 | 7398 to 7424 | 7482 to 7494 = 0.2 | 27.2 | 27.6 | 28.1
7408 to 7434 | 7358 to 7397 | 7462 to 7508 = 0.3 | 26.6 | 26.9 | 28.1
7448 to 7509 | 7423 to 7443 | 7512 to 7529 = -1.4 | 26.9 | 28.1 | 27.9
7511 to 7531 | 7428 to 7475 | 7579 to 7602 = -0.3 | 27.8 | 27.9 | 27.1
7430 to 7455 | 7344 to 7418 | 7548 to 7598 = -0.9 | 26.6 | 28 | 28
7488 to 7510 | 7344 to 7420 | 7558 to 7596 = -1.1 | 26.6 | 28.8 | 28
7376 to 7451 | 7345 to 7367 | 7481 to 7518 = -2.0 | 25.4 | 27.3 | 28.5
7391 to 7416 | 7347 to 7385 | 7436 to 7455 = 0.1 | 26.1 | 27.1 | 28.4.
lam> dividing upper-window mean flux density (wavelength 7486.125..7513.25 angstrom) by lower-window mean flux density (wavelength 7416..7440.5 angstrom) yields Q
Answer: 1.1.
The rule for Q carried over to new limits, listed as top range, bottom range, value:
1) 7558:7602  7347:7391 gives 1.07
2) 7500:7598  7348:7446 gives 1.06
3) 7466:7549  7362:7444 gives 1.05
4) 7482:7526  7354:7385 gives 1.08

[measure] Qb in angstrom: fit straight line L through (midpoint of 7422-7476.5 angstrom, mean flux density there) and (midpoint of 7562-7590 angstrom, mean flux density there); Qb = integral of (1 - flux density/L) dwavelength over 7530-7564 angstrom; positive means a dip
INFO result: -1.03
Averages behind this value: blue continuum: 27.7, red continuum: 27.9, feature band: 28.7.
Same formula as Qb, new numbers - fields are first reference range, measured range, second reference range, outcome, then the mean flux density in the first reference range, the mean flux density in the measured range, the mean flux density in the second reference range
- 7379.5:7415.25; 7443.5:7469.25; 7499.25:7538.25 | -0.5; 27.1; 28.3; 28.5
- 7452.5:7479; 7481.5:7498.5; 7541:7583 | -0.3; 27.5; 28.2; 28.5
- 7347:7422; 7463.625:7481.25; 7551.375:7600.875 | -0.2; 26.6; 27.5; 27.9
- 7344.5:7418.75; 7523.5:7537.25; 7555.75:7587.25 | -0.2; 26.6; 28.3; 28.2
